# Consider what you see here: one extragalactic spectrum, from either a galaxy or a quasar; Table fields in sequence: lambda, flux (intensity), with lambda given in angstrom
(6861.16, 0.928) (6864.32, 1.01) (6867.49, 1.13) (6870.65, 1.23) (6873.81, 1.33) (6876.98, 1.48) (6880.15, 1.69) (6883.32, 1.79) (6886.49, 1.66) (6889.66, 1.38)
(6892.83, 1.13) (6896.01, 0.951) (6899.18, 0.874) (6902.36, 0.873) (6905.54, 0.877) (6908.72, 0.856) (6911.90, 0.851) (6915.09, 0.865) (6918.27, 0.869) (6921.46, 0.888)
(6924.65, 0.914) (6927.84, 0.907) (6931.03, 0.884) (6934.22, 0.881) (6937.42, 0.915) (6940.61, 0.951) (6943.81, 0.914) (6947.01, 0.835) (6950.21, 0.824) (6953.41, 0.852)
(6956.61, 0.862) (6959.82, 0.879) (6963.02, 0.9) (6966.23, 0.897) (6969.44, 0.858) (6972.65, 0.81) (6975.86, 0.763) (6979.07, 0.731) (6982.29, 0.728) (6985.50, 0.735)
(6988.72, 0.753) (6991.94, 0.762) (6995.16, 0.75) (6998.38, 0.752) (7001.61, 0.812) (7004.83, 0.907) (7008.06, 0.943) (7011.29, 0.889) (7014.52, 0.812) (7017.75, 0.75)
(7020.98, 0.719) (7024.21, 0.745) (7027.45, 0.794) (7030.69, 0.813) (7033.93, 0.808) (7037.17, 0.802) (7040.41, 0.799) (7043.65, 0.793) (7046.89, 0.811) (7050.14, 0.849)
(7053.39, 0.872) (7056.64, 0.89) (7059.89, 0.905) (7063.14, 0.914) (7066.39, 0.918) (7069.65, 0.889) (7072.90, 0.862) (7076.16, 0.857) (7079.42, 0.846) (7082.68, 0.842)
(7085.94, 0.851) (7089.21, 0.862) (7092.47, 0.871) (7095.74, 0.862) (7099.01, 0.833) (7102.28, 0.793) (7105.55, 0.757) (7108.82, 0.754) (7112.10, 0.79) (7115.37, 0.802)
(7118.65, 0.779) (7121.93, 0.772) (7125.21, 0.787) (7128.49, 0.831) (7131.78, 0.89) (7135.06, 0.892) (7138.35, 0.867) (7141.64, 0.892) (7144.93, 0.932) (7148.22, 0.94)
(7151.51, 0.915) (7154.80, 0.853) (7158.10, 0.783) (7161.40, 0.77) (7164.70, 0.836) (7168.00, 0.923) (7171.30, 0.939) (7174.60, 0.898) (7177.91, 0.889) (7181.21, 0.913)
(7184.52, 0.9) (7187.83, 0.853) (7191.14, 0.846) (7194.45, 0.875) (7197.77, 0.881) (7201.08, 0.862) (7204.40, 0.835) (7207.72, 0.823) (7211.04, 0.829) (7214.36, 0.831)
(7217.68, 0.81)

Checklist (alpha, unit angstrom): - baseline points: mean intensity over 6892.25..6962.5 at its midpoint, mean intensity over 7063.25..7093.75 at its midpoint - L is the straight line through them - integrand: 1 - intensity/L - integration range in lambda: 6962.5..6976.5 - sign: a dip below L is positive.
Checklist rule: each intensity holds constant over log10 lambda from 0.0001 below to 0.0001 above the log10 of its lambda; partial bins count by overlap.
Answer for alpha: 0.6 angstrom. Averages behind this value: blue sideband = 0.89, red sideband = 0.869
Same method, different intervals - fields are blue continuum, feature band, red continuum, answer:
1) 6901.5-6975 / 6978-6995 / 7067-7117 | 2.4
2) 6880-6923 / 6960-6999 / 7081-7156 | 8.2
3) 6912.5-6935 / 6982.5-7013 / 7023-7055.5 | 1.1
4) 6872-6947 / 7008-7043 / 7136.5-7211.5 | 6.5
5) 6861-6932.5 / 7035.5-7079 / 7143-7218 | 5.1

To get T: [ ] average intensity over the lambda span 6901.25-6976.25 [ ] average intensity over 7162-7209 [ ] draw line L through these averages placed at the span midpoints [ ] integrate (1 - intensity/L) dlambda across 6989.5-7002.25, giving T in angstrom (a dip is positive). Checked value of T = 1.59 angstrom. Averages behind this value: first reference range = 0.874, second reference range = 0.875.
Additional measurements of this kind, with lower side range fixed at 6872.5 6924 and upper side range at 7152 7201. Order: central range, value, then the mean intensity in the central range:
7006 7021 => 2.8 angstrom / 0.836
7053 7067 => 1.2 angstrom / 0.901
